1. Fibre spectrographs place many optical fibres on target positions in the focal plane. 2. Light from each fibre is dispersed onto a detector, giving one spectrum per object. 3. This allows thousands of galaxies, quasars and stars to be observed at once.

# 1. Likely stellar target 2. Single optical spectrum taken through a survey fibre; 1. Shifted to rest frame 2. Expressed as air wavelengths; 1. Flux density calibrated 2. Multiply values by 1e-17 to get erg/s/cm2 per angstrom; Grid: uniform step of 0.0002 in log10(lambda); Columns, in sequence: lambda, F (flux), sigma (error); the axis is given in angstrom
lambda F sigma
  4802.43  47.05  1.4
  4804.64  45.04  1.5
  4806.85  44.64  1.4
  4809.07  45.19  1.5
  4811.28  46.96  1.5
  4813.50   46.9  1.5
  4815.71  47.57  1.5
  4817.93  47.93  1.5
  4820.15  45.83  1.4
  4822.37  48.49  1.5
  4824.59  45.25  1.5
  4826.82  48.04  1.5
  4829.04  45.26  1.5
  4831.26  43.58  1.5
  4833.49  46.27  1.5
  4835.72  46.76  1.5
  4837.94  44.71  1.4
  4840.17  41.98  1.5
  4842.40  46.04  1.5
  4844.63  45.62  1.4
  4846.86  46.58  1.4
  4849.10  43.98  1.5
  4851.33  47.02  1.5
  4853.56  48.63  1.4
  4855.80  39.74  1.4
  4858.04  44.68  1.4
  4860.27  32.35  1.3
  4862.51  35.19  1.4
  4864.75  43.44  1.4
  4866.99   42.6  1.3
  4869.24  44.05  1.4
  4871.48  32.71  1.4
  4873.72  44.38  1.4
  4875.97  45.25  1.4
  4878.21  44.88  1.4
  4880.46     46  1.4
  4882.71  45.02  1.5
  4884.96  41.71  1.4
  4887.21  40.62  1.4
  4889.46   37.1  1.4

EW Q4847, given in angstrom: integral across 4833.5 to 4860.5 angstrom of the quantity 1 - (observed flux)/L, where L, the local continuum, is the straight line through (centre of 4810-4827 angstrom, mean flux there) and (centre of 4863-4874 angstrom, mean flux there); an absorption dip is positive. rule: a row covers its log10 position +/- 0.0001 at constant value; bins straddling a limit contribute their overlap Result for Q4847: -0.6 angstrom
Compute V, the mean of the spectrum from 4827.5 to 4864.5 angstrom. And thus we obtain 43.7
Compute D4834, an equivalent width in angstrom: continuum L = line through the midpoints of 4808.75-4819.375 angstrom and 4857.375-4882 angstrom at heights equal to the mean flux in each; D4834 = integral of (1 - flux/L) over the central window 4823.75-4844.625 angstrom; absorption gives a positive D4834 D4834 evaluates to -0.2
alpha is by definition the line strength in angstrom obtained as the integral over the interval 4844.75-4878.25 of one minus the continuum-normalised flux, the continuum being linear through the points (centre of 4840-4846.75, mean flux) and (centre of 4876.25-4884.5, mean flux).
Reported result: 2.03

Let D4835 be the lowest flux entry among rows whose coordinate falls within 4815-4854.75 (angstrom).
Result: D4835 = 41.98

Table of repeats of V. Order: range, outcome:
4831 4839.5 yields 45.3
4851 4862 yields 41.8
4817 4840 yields 46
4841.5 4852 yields 45.8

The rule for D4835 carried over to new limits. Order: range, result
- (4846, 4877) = 32.35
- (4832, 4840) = 44.71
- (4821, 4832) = 43.58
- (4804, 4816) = 44.64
